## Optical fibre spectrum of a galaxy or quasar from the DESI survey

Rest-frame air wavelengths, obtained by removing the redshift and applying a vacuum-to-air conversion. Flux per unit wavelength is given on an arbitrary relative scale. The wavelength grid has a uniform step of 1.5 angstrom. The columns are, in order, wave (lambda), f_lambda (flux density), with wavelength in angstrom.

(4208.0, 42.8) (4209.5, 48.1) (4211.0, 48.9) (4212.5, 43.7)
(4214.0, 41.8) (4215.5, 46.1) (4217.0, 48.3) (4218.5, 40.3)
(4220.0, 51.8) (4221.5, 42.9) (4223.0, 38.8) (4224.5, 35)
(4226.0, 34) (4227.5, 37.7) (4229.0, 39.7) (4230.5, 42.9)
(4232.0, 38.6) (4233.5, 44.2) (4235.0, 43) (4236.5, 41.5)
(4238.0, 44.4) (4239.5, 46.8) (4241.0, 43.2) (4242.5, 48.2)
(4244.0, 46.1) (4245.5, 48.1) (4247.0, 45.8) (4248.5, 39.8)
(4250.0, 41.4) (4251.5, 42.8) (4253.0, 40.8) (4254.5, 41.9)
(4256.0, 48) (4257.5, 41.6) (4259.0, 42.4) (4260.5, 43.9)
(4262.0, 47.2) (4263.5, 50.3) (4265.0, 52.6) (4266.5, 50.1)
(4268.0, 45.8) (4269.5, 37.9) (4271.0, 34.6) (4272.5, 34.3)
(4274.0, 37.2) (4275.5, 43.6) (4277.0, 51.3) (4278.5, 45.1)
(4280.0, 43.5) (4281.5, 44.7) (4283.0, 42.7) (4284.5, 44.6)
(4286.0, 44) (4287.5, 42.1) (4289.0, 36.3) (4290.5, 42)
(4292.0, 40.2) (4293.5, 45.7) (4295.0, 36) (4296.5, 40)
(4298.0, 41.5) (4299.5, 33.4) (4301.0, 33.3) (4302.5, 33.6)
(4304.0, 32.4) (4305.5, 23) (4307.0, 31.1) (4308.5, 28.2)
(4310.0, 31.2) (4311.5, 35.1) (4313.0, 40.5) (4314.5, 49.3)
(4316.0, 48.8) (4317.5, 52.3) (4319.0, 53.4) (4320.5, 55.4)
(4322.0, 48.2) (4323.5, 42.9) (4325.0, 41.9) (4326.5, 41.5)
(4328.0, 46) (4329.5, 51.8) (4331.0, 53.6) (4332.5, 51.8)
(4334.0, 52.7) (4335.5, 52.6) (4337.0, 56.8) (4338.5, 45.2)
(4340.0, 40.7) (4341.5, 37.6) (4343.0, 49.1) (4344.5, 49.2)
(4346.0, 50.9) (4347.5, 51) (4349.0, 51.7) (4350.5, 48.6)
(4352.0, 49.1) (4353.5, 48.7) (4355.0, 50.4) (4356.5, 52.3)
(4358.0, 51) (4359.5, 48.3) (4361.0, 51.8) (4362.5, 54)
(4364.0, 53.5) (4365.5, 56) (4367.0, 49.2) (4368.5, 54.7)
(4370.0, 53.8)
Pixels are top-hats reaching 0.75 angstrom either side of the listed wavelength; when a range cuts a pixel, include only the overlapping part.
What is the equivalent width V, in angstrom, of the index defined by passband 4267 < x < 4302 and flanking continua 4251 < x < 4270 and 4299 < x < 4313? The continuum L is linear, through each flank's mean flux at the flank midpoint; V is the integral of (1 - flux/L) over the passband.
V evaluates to -2.7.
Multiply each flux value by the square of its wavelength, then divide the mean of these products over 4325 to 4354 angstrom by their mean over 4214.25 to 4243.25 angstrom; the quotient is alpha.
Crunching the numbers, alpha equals 1.2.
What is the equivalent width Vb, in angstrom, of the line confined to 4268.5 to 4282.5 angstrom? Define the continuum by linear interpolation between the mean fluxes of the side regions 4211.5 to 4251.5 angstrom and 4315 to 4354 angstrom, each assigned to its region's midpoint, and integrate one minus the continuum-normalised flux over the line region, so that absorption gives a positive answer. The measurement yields 1.2 angstrom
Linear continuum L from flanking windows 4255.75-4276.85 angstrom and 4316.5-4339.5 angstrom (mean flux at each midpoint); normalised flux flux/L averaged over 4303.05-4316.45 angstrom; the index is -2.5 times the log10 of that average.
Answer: 0.34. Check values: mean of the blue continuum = 43.7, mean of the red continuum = 49.6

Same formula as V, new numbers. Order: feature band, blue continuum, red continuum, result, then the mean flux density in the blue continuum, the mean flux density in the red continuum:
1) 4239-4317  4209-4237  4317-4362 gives 7.0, 42.4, 49.2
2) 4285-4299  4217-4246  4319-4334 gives 1.7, 42.6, 48.6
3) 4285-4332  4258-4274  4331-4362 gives 5.6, 43.6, 49.6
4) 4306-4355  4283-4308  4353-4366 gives -1.1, 37.5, 51.8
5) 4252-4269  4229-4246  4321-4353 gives -0.3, 44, 48.3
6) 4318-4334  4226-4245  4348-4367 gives 0.0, 42.7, 51.2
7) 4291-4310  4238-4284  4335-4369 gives 4.8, 44.1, 50.1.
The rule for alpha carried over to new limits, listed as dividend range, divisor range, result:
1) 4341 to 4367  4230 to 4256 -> 1.21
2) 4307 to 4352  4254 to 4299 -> 1.11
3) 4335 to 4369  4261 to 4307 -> 1.27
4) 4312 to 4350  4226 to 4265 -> 1.16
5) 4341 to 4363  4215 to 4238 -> 1.26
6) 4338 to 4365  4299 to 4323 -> 1.27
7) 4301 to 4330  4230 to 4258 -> 0.97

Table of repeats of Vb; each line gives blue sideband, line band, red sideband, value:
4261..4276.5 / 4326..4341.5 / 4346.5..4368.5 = 0.1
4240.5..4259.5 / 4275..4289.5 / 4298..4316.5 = -1.9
